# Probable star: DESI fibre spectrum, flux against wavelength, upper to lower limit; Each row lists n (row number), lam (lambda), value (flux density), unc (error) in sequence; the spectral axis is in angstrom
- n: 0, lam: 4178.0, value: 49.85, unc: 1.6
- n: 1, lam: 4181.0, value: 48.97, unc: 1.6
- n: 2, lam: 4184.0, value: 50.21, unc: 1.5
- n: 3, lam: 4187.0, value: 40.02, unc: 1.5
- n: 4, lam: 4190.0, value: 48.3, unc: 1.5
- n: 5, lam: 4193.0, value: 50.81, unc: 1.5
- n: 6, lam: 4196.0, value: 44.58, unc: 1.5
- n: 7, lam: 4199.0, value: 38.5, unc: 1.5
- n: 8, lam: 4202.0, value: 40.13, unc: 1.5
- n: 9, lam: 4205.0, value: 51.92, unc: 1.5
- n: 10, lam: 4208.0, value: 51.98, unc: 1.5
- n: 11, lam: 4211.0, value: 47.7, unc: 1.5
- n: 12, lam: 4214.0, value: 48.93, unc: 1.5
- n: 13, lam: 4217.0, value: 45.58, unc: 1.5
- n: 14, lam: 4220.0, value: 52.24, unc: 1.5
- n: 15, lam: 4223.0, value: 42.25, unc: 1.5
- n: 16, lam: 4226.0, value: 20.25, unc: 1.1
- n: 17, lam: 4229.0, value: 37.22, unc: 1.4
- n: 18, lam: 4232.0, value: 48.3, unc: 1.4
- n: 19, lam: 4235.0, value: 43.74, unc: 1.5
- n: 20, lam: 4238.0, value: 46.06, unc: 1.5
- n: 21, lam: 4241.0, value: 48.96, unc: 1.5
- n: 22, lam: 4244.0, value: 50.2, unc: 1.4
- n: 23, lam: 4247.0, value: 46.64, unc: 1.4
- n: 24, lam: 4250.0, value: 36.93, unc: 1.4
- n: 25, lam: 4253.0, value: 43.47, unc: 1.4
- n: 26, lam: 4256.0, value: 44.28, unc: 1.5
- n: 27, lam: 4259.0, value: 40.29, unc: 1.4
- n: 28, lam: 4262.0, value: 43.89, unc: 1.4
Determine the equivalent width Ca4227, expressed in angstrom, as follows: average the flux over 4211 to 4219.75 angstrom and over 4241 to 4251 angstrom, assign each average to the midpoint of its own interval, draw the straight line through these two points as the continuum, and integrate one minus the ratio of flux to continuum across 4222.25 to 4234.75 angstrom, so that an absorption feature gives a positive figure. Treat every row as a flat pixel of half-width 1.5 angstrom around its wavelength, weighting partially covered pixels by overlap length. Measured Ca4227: 2.6 angstrom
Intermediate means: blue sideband 48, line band 37.4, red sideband 45.6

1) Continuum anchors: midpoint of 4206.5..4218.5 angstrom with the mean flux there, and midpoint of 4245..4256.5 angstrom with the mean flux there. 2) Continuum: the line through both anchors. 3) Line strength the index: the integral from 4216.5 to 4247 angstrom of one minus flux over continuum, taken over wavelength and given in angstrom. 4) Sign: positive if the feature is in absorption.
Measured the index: 1.4 angstrom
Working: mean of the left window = 48.5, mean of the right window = 43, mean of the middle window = 43.6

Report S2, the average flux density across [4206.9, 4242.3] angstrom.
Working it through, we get 44.3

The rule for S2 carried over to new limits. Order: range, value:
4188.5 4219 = 46.9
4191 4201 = 44.6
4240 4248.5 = 48.6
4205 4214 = 50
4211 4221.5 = 48.7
